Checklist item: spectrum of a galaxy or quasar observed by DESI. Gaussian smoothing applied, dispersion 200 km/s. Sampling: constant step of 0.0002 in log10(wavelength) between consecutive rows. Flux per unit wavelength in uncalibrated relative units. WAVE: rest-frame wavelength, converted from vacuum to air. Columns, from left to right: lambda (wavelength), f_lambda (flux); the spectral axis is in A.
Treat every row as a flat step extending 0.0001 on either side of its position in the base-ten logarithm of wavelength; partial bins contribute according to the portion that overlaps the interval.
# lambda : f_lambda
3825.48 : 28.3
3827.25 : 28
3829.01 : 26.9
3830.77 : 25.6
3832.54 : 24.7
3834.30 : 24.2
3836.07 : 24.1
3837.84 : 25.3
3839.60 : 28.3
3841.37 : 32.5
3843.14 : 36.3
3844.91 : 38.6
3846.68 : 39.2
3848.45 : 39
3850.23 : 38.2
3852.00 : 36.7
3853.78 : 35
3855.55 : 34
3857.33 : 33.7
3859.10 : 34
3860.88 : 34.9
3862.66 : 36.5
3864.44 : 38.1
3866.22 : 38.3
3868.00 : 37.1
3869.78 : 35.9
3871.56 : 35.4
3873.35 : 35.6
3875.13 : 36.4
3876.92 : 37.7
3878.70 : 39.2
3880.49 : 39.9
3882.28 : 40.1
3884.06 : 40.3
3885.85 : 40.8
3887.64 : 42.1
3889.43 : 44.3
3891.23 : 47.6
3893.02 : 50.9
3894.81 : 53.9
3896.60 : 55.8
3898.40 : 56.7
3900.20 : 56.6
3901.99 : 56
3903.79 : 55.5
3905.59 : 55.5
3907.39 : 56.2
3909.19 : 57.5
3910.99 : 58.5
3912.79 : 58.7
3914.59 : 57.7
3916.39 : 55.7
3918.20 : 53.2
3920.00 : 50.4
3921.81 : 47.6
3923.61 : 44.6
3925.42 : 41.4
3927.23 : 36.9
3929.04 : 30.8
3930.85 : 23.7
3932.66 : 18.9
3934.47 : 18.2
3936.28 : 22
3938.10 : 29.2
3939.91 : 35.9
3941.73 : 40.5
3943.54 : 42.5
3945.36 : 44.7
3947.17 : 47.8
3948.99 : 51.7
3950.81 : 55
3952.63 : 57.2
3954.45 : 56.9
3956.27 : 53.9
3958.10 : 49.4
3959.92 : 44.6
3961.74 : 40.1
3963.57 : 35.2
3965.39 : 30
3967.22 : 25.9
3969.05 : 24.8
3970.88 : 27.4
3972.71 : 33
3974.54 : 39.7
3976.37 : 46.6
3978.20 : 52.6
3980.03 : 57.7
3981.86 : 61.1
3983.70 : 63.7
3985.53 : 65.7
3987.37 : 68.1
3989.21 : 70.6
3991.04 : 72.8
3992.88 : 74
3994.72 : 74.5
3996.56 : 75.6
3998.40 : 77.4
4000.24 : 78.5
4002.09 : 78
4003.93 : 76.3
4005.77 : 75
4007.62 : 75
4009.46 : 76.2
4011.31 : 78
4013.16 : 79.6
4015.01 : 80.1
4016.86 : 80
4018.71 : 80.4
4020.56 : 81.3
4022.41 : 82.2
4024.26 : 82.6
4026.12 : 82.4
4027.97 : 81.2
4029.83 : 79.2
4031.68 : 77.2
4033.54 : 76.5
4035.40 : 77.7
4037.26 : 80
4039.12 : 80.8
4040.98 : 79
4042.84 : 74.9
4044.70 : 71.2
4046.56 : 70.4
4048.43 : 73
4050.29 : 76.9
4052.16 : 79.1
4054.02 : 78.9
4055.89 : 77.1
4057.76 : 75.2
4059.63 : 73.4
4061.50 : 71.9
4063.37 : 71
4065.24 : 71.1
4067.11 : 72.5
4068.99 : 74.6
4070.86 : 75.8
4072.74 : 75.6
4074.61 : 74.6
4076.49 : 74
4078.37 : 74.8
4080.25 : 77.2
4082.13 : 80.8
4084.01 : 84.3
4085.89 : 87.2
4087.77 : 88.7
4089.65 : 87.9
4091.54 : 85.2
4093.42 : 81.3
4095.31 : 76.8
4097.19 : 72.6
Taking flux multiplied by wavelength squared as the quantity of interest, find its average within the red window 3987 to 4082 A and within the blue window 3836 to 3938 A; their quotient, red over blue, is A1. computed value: 1.99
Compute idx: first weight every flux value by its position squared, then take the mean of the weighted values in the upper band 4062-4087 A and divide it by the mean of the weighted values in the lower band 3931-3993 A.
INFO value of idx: 1.8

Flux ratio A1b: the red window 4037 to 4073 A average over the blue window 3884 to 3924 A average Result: 1.4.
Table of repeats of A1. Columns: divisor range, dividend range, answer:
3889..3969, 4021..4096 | 1.84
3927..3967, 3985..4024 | 2.01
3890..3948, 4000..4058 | 1.81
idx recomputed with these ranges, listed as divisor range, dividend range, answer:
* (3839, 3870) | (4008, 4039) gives 2.41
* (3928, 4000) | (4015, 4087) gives 1.69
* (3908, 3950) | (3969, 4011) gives 1.56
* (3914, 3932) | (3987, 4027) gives 1.85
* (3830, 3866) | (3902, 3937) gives 1.40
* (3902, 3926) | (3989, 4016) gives 1.49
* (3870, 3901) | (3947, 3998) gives 1.24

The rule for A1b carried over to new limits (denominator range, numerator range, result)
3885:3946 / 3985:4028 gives 1.70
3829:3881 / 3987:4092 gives 2.27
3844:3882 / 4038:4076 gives 2.03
